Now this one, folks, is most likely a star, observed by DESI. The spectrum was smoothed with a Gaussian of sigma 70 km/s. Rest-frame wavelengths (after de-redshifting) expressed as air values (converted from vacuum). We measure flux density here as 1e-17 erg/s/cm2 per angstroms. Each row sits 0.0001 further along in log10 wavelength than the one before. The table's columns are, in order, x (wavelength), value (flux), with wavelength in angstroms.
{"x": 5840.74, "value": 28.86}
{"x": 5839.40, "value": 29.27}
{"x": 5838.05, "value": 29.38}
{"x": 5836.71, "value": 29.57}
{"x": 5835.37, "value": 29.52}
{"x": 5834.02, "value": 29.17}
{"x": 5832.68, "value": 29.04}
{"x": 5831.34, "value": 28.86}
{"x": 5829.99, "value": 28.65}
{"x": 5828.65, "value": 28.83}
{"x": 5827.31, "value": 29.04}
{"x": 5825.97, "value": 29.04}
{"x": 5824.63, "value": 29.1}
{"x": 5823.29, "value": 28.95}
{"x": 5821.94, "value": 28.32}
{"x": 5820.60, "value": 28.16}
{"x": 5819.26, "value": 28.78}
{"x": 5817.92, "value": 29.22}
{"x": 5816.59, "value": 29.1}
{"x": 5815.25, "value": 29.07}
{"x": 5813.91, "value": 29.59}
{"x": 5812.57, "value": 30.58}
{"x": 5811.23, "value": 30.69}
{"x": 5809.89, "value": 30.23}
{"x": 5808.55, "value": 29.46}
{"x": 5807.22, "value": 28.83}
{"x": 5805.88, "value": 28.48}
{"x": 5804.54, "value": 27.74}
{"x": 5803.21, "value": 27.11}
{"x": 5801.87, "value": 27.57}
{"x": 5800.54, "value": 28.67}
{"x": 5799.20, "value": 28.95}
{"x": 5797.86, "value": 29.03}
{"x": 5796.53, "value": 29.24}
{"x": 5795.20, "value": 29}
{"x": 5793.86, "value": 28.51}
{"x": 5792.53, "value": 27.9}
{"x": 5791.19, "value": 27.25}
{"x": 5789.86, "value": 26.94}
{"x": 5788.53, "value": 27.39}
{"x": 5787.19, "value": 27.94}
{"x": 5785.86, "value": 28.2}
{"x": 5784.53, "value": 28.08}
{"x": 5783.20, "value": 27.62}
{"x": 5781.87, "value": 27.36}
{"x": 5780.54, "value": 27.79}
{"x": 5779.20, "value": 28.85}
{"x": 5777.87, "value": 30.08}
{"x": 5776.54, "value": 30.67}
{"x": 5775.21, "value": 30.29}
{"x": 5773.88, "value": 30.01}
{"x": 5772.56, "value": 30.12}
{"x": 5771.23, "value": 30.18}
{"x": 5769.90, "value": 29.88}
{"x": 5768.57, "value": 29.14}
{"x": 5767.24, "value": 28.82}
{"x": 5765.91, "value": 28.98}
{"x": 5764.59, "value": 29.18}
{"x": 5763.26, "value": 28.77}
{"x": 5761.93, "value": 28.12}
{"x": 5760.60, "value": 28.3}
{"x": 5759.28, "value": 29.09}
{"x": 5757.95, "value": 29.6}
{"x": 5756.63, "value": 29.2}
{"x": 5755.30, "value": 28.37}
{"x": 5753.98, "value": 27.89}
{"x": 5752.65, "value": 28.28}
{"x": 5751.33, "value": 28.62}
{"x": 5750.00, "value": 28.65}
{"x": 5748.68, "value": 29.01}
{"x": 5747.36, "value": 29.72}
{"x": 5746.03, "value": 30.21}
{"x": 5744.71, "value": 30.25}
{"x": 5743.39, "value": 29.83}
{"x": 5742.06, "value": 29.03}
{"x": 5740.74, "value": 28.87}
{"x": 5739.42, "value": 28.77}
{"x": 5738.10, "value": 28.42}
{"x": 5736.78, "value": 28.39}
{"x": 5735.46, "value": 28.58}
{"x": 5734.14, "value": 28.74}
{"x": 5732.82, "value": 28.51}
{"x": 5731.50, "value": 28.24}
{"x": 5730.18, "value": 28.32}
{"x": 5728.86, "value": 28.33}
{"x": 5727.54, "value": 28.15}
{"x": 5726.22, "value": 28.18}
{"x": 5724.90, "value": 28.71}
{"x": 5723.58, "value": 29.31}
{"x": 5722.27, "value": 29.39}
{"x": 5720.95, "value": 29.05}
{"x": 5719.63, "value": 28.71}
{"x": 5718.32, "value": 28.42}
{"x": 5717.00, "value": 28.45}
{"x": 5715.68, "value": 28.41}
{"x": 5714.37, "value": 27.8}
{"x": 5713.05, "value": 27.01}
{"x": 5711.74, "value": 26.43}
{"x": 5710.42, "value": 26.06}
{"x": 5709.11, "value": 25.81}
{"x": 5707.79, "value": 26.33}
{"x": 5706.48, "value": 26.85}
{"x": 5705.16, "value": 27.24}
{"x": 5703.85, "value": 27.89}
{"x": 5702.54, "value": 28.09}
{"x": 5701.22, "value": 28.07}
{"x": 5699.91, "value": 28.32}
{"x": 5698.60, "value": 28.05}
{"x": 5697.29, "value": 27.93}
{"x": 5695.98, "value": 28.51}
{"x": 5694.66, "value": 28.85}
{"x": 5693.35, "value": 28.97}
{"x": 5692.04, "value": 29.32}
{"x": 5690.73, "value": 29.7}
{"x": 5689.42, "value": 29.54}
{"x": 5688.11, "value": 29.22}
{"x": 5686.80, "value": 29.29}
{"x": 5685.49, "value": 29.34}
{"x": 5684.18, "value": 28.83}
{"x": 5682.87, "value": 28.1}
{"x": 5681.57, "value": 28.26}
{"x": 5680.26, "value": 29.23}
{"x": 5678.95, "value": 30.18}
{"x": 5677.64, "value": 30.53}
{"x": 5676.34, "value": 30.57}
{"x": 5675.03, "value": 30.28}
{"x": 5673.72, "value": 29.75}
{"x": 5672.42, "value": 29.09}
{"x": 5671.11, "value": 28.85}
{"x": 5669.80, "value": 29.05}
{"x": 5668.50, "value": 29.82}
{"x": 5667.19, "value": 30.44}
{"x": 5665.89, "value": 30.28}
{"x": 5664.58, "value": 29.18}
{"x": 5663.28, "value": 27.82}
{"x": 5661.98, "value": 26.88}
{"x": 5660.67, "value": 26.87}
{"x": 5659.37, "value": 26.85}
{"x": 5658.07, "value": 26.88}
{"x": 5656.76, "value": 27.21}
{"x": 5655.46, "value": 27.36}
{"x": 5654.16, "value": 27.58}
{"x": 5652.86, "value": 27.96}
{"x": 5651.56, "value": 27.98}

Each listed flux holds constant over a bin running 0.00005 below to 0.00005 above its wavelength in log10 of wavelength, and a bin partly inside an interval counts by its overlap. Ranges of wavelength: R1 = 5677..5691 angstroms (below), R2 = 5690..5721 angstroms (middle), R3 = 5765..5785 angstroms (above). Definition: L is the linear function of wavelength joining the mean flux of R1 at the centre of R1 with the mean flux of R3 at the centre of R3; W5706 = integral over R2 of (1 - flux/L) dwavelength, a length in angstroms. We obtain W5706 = 1.4 angstroms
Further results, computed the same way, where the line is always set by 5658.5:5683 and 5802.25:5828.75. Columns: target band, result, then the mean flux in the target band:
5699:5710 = 0.7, 27.3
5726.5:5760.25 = 0.2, 28.8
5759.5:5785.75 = 0.0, 29.1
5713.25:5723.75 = 0.2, 28.6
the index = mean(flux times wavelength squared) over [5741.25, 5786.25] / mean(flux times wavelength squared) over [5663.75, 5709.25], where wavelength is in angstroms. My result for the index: 1.03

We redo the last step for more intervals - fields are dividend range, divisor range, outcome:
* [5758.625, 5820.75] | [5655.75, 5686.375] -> 1.04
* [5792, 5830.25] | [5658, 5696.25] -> 1.04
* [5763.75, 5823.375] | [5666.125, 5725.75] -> 1.04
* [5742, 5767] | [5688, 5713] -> 1.06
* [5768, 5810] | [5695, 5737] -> 1.05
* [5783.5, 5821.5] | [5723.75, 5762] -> 1.02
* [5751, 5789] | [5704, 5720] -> 1.08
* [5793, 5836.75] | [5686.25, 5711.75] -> 1.08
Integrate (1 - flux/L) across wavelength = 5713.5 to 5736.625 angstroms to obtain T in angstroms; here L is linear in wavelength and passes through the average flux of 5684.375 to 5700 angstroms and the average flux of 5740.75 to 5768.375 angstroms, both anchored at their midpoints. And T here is 0.3 angstroms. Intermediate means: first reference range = 28.9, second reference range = 29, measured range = 28.5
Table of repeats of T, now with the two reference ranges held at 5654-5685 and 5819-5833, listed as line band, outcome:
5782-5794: 0.4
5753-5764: 0.0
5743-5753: -0.2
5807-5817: -0.3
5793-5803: 0.1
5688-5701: 0.0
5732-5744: 0.0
